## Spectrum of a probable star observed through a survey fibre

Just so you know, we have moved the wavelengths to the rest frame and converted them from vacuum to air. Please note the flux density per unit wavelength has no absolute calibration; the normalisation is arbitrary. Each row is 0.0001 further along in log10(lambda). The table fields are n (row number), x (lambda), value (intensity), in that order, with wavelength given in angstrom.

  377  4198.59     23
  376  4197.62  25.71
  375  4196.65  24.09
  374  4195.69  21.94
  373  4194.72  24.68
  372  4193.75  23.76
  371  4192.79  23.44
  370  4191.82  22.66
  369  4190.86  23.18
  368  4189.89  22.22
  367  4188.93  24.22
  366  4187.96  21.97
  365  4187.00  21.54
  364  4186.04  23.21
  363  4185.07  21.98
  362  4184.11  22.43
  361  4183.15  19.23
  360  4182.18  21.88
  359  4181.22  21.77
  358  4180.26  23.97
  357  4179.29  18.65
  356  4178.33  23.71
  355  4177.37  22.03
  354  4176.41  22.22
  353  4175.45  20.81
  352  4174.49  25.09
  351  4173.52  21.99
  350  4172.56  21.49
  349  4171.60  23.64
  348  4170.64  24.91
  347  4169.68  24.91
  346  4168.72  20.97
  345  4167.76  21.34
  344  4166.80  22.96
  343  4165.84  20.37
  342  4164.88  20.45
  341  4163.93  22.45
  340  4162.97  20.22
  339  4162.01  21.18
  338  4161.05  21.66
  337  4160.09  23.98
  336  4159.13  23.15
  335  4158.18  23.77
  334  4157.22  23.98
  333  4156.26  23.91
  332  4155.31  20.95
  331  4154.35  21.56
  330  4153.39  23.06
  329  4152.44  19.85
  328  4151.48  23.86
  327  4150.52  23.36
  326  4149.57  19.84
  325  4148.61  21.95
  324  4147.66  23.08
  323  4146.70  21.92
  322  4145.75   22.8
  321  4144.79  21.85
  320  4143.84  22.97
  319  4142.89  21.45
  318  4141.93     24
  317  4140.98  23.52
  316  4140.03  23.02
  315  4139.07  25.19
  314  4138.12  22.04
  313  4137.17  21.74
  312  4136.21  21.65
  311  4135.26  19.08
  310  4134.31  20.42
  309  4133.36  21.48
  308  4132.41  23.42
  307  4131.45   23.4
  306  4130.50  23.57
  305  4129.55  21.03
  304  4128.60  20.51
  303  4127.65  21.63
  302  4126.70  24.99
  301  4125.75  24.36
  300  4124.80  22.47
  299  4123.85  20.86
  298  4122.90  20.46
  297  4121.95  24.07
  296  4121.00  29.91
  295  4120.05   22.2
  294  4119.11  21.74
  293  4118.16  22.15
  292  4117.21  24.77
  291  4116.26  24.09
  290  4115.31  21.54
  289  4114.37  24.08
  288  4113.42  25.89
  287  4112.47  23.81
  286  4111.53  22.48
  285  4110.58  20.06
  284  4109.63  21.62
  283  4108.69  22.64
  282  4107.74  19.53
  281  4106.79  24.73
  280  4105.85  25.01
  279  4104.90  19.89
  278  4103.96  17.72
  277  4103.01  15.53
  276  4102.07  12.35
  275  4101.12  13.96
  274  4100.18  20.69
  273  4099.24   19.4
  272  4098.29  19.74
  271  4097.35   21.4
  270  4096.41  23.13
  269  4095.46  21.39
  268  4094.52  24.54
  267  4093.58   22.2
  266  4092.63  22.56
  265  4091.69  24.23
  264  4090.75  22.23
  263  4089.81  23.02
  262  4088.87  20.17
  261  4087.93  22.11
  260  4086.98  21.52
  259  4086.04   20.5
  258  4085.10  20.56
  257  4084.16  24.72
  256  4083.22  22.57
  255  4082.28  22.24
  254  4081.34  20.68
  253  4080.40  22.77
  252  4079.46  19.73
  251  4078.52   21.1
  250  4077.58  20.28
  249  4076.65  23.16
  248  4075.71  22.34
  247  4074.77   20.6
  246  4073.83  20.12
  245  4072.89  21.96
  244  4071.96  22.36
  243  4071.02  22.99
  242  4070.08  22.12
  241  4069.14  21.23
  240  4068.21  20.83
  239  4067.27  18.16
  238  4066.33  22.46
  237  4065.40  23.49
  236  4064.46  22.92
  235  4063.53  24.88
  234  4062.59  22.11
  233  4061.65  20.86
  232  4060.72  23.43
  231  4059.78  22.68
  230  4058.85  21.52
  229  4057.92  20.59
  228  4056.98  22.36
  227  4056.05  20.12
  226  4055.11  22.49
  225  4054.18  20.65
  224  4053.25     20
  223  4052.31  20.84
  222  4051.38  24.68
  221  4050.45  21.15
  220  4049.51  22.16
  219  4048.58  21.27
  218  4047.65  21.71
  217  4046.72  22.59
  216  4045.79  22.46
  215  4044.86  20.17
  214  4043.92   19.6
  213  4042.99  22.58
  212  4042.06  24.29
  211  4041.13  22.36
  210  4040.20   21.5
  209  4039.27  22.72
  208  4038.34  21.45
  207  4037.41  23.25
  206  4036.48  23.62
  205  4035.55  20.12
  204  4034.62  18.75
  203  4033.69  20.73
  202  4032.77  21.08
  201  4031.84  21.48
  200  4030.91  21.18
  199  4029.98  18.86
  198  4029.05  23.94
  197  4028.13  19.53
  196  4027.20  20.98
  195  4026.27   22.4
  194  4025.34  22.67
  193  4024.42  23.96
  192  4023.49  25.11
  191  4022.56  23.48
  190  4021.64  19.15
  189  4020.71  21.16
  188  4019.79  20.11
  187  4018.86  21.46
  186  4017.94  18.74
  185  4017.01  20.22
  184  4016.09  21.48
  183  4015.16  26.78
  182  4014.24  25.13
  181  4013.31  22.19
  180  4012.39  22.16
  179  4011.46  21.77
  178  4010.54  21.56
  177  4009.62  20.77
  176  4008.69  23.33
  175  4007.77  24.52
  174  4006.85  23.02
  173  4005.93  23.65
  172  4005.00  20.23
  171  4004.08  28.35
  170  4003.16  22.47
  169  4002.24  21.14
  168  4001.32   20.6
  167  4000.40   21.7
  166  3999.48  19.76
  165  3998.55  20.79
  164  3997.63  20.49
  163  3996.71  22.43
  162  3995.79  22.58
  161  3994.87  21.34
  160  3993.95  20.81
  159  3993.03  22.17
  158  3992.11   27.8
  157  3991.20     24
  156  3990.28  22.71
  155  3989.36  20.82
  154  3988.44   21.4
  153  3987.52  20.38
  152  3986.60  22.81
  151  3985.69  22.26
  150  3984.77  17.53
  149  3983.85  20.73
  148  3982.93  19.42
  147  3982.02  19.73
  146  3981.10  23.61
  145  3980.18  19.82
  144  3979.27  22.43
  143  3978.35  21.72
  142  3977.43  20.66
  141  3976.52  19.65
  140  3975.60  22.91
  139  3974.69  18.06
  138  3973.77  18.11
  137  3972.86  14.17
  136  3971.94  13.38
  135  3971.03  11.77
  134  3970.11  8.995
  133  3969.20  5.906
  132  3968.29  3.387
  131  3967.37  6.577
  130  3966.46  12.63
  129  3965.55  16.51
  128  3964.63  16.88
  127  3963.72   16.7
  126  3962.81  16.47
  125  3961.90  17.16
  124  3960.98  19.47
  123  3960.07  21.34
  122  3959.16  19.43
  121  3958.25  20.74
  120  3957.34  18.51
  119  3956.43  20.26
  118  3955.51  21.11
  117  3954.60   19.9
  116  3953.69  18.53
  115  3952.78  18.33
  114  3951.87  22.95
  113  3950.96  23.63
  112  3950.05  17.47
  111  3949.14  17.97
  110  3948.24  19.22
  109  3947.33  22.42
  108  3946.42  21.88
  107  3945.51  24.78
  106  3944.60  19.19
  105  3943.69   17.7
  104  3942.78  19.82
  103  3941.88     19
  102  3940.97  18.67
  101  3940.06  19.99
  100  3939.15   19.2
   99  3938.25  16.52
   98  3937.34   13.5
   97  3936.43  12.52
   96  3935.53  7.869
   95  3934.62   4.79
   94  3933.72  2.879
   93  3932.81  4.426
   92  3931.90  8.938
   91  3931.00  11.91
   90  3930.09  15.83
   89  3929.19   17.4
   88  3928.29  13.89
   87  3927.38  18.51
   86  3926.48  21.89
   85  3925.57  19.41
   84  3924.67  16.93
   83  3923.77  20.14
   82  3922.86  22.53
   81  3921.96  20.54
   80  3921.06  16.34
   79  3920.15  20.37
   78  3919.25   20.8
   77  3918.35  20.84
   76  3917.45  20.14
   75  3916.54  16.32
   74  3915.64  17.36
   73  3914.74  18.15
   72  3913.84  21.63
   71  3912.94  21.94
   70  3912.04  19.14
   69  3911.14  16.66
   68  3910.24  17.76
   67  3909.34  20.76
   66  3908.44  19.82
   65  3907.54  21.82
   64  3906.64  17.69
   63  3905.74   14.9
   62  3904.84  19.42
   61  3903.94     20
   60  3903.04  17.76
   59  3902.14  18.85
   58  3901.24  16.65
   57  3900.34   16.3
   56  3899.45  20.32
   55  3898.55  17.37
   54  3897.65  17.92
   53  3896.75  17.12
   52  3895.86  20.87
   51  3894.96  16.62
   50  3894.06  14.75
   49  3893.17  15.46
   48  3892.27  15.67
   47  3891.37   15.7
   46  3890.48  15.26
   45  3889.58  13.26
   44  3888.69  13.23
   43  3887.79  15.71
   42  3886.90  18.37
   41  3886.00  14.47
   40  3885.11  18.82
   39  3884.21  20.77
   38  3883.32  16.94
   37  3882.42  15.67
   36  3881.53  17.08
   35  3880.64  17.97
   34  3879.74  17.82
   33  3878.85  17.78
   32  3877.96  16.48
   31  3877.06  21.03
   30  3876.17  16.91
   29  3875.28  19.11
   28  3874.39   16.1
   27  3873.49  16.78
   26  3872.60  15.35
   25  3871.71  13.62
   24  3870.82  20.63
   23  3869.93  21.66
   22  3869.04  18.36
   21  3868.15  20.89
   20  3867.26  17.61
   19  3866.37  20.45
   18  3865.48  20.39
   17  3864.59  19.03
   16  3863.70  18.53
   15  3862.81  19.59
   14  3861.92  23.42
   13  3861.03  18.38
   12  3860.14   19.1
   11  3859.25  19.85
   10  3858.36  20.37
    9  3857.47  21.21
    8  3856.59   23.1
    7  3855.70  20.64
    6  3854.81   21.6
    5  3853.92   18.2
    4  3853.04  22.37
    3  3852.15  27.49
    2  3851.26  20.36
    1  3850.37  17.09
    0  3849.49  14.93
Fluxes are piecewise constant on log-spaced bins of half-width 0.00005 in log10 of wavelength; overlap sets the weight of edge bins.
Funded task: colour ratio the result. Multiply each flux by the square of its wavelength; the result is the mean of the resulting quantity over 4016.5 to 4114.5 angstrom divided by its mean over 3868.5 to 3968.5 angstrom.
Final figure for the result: 1.3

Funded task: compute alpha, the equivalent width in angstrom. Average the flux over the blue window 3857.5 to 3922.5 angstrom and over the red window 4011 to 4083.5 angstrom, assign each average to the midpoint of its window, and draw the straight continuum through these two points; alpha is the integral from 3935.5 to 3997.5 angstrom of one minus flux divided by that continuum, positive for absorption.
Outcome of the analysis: 3.8 angstrom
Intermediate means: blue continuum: 18.2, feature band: 18.7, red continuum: 21.8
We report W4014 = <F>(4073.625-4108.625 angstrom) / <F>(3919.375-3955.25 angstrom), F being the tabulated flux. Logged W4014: 1.23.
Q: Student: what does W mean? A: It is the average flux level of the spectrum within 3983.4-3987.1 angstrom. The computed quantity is 20.8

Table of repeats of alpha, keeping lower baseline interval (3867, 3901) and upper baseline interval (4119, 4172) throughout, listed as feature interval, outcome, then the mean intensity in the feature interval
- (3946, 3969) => 1.07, 17.8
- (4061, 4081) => -0.71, 21.7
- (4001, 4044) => -4.38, 22.1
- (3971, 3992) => -1.09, 20.2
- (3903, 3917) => -0.85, 18.8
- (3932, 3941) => 3.30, 11.6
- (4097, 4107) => 1.23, 19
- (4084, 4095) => -0.48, 22.3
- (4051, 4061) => -0.49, 21.7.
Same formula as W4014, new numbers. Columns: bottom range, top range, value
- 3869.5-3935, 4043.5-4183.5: 1.28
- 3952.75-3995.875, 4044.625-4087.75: 1.17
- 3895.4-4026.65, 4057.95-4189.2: 1.16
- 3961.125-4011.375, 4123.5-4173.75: 1.15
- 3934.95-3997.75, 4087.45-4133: 1.18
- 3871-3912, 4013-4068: 1.26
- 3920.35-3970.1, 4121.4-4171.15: 1.34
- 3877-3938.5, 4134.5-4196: 1.33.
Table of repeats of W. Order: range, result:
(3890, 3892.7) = 15.5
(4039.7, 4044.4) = 22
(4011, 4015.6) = 23.6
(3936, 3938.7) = 14.2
